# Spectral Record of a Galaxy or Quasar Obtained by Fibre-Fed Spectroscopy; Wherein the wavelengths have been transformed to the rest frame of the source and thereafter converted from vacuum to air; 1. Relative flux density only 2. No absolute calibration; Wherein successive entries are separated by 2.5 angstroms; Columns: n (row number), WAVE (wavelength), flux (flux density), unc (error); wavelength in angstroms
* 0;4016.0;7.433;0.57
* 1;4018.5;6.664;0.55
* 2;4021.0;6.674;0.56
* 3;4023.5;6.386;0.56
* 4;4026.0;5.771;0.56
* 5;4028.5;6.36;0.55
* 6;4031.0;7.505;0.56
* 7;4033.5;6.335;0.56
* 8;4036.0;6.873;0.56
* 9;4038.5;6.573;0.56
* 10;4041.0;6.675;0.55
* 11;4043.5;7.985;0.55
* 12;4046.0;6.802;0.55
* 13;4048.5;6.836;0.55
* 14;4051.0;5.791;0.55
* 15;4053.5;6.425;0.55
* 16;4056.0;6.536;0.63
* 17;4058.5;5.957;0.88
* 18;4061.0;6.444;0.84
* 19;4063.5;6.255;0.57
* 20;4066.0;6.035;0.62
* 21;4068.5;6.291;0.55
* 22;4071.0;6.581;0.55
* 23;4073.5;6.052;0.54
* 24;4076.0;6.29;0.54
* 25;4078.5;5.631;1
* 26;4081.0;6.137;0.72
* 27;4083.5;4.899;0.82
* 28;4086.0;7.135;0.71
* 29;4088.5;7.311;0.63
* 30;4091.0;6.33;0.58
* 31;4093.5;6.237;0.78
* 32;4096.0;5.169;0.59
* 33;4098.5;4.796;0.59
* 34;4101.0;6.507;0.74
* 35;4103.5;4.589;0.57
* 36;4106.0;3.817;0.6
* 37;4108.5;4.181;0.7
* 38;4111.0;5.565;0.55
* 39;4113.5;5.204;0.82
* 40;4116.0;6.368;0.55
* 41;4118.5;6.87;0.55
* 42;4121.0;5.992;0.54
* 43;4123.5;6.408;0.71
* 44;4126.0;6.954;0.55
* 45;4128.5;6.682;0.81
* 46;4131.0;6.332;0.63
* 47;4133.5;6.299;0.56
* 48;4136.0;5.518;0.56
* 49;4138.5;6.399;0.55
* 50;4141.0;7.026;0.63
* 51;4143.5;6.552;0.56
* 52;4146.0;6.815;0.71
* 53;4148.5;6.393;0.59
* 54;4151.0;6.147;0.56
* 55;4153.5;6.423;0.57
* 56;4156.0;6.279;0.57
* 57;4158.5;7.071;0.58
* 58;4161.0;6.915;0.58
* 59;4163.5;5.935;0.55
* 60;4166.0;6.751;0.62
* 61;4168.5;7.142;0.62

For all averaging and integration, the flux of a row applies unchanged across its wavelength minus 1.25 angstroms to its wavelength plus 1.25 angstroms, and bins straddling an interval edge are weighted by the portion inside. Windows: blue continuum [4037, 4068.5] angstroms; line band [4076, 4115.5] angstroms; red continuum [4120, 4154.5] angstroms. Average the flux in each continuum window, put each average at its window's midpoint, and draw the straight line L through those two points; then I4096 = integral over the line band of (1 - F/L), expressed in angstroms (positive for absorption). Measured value 5.3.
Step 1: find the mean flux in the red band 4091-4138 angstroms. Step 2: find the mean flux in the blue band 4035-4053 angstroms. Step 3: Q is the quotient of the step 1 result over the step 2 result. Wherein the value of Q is 0.85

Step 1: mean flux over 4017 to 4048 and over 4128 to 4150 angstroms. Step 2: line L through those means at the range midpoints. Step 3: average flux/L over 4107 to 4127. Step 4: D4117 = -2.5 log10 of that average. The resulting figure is 0.10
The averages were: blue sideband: 6.73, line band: 5.9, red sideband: 6.43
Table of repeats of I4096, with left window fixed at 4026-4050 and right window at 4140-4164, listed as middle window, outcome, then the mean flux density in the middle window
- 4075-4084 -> 1.25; 5.79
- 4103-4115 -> 3.51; 4.71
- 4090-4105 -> 2.52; 5.56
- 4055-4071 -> 1.15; 6.27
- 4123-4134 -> 0.10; 6.56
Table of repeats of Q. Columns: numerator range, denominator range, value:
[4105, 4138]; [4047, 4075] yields 0.94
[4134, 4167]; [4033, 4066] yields 0.99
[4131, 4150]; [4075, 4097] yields 1.05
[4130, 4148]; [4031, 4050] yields 0.93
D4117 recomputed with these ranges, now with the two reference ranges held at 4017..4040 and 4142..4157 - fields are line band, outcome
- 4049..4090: 0.049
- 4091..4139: 0.123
